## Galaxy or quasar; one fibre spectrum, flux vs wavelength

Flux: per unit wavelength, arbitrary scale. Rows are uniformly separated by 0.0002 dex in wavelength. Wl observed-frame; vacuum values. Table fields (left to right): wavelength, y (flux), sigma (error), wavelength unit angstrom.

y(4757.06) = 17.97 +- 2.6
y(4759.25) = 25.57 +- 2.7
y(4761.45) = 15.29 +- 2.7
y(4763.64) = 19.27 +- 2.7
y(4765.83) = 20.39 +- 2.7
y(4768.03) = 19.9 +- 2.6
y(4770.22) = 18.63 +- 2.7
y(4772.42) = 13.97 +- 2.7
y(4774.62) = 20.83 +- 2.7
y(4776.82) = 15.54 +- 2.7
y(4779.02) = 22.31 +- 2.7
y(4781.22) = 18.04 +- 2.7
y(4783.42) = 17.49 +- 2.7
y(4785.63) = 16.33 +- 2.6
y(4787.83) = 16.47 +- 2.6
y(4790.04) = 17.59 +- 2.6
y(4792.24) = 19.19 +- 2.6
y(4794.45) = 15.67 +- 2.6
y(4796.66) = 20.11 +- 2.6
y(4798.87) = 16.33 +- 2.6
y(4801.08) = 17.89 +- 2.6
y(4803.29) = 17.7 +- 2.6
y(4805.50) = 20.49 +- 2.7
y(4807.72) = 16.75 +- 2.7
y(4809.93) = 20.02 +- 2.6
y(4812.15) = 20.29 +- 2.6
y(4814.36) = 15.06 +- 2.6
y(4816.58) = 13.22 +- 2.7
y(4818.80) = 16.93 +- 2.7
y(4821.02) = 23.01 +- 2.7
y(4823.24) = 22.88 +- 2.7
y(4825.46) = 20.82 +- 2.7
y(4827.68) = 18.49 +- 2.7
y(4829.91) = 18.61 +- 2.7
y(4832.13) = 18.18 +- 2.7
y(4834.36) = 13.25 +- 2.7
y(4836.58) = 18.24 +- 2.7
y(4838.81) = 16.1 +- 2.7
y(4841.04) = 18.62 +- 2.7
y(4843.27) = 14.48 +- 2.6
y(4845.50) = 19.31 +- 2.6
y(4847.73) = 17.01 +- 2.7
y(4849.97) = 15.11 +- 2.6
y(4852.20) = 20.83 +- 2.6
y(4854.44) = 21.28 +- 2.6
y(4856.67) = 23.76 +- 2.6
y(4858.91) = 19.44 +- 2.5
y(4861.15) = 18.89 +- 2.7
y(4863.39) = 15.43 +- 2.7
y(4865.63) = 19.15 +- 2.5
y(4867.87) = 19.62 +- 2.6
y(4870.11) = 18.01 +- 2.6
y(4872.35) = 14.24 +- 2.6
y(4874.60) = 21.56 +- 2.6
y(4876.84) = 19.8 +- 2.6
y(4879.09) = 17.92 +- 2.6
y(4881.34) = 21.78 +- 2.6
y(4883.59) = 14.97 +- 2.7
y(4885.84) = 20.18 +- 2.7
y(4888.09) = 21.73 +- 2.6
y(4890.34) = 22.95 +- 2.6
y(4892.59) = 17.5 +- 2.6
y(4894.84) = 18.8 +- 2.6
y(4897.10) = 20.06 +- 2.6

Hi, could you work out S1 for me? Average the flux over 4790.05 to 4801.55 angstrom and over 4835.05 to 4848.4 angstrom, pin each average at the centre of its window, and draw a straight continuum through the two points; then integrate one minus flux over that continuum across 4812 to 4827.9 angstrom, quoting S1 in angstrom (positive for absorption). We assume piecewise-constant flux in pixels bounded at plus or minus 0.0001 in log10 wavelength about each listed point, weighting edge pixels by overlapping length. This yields -1.2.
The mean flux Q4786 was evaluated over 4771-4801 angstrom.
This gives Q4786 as 17.7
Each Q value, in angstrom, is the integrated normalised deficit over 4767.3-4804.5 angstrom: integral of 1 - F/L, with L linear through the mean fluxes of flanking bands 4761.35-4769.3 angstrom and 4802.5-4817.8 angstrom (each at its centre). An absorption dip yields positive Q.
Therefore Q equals 1.2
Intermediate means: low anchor 19.2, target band 17.9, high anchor 17.6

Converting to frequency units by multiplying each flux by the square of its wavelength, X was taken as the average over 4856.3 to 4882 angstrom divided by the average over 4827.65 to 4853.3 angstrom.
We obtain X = 1.11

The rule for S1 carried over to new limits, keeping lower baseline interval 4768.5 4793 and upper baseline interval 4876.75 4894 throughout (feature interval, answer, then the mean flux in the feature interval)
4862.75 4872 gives 0.68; 17.9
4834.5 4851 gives 1.85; 16.8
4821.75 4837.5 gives -0.06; 18.8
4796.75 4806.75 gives -0.03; 18.3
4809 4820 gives 0.79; 17.1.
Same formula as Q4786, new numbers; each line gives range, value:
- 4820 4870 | 18.7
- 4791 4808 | 18.1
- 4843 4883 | 18.8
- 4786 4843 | 18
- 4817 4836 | 18.8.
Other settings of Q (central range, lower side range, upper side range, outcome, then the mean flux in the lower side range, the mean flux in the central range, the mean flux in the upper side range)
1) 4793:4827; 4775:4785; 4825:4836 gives -0.9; 18.4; 18.5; 17.7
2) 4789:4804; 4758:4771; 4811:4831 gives 1.2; 19.9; 17.8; 18.8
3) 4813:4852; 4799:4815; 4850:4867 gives 2.5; 18.3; 17.7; 19.5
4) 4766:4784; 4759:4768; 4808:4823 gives 0.8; 19.6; 18.5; 18.3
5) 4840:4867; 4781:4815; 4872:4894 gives 0.4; 17.9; 18.6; 19.4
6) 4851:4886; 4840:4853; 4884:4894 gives -0.6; 17.5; 19.1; 20.2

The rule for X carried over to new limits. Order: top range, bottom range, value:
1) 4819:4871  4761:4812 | 1.05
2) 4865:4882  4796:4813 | 1.05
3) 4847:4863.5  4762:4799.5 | 1.10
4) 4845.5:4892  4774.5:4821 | 1.10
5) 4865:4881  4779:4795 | 1.10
